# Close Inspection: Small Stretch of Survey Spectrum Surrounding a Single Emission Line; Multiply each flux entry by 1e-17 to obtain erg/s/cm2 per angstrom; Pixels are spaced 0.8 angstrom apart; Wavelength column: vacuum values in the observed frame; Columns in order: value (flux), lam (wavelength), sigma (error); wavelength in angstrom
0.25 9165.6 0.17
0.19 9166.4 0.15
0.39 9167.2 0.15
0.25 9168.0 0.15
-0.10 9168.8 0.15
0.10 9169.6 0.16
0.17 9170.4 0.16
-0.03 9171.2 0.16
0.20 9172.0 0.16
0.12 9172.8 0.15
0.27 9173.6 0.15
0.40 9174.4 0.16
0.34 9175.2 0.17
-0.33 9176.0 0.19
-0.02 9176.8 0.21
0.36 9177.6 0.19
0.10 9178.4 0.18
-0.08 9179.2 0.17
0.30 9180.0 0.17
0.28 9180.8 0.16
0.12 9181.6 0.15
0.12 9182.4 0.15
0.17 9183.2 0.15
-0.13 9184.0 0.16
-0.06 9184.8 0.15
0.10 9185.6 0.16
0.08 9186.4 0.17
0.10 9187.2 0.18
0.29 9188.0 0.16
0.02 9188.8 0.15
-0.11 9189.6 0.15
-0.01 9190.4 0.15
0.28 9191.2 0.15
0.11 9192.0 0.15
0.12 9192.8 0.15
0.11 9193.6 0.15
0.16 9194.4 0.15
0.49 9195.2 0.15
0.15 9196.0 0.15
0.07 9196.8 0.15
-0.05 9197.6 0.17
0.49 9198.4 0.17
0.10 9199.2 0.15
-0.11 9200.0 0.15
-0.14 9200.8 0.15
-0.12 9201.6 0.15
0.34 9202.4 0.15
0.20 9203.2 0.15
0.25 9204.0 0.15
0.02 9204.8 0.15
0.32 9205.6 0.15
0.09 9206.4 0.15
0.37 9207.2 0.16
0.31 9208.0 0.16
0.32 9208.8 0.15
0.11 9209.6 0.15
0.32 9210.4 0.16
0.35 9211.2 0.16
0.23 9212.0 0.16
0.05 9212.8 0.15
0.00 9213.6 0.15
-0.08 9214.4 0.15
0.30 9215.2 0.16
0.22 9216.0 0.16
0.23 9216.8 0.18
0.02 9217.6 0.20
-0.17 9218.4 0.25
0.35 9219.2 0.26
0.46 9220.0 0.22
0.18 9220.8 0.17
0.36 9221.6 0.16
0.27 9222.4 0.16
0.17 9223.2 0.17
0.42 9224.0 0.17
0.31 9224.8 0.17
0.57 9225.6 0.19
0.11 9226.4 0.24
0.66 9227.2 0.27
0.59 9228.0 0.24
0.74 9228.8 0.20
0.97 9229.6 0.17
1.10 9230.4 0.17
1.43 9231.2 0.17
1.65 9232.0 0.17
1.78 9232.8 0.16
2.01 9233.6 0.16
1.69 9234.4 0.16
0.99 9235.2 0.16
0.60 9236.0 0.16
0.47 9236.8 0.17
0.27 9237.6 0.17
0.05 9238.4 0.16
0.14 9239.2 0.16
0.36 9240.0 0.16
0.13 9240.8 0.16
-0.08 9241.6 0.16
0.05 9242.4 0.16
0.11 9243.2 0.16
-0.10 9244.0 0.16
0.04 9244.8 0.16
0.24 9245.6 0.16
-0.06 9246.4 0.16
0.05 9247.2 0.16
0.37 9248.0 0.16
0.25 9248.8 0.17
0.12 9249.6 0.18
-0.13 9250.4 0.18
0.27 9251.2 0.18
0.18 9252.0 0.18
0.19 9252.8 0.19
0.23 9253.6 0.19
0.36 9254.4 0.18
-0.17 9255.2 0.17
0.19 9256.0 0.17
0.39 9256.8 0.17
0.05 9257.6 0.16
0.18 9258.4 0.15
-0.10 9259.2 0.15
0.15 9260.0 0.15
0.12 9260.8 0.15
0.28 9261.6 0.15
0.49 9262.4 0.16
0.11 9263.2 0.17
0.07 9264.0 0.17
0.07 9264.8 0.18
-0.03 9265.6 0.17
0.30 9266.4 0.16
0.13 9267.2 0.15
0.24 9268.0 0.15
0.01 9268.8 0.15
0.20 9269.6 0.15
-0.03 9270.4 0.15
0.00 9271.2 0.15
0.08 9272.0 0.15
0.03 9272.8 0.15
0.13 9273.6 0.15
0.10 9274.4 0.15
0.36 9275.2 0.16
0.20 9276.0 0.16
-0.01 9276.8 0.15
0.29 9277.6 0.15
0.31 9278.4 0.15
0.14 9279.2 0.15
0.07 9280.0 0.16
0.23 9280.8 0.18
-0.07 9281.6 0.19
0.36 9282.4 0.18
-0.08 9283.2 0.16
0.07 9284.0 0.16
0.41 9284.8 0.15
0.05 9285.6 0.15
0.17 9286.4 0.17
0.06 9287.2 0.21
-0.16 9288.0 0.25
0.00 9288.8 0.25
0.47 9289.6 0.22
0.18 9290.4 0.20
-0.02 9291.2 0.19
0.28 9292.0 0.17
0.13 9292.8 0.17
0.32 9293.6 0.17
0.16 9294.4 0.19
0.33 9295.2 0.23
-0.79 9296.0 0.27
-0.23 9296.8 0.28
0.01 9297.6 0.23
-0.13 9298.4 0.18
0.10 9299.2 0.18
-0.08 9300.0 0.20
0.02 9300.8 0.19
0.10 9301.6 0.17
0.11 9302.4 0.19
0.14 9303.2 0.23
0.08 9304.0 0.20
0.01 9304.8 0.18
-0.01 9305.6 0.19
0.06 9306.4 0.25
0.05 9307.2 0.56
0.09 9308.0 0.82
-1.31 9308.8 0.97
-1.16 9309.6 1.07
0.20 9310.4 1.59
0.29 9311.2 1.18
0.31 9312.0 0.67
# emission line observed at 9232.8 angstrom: [O III] 5007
